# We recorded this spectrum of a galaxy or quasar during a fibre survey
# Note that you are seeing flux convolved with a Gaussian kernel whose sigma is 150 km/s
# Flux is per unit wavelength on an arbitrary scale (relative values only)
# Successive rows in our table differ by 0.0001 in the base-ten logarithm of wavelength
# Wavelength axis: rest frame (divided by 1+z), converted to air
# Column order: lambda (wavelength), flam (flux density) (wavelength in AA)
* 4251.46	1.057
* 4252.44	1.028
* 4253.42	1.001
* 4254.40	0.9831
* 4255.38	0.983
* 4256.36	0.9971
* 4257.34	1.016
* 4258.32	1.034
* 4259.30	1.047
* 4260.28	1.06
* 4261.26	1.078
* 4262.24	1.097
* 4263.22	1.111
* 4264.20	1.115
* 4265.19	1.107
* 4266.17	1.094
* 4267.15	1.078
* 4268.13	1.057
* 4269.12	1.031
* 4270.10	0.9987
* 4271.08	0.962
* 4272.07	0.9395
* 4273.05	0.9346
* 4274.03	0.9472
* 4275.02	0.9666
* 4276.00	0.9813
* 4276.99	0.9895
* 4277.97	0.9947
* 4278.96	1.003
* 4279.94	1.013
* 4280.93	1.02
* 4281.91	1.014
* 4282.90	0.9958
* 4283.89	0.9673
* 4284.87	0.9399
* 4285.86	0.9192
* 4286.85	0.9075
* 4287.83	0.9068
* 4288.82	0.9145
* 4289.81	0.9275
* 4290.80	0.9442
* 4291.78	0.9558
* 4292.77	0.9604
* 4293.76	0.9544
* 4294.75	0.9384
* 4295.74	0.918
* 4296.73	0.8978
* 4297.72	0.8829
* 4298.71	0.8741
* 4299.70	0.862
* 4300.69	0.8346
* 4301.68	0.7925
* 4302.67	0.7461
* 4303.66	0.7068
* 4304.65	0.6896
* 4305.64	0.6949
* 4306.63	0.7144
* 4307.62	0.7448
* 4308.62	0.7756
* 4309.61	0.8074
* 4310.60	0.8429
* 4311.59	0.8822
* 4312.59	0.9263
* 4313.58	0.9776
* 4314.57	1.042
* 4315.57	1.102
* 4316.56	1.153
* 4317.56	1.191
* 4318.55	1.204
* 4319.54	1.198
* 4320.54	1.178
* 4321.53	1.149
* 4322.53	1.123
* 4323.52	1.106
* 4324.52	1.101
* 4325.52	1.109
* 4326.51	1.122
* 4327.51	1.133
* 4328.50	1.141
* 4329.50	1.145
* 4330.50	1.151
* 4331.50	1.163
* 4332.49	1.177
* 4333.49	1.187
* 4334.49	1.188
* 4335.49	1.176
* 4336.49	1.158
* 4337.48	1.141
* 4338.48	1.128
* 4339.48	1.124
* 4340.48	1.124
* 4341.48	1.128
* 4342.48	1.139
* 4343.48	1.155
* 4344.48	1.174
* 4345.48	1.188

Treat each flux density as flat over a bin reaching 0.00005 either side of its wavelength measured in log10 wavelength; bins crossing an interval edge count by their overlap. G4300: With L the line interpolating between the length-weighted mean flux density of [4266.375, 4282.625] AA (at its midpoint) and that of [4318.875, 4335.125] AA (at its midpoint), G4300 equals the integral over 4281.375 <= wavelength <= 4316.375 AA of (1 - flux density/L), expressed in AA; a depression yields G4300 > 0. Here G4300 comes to 5.9 AA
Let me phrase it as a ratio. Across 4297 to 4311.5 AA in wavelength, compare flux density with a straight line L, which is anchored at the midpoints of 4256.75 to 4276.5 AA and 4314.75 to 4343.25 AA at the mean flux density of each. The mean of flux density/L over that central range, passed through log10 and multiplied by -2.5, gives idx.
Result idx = 0.363 mag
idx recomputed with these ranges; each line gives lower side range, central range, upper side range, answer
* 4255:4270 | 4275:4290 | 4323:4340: 0.124 mag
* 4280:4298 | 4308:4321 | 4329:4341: 0.047 mag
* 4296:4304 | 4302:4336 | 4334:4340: -0.021 mag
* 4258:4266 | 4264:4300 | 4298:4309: -0.047 mag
